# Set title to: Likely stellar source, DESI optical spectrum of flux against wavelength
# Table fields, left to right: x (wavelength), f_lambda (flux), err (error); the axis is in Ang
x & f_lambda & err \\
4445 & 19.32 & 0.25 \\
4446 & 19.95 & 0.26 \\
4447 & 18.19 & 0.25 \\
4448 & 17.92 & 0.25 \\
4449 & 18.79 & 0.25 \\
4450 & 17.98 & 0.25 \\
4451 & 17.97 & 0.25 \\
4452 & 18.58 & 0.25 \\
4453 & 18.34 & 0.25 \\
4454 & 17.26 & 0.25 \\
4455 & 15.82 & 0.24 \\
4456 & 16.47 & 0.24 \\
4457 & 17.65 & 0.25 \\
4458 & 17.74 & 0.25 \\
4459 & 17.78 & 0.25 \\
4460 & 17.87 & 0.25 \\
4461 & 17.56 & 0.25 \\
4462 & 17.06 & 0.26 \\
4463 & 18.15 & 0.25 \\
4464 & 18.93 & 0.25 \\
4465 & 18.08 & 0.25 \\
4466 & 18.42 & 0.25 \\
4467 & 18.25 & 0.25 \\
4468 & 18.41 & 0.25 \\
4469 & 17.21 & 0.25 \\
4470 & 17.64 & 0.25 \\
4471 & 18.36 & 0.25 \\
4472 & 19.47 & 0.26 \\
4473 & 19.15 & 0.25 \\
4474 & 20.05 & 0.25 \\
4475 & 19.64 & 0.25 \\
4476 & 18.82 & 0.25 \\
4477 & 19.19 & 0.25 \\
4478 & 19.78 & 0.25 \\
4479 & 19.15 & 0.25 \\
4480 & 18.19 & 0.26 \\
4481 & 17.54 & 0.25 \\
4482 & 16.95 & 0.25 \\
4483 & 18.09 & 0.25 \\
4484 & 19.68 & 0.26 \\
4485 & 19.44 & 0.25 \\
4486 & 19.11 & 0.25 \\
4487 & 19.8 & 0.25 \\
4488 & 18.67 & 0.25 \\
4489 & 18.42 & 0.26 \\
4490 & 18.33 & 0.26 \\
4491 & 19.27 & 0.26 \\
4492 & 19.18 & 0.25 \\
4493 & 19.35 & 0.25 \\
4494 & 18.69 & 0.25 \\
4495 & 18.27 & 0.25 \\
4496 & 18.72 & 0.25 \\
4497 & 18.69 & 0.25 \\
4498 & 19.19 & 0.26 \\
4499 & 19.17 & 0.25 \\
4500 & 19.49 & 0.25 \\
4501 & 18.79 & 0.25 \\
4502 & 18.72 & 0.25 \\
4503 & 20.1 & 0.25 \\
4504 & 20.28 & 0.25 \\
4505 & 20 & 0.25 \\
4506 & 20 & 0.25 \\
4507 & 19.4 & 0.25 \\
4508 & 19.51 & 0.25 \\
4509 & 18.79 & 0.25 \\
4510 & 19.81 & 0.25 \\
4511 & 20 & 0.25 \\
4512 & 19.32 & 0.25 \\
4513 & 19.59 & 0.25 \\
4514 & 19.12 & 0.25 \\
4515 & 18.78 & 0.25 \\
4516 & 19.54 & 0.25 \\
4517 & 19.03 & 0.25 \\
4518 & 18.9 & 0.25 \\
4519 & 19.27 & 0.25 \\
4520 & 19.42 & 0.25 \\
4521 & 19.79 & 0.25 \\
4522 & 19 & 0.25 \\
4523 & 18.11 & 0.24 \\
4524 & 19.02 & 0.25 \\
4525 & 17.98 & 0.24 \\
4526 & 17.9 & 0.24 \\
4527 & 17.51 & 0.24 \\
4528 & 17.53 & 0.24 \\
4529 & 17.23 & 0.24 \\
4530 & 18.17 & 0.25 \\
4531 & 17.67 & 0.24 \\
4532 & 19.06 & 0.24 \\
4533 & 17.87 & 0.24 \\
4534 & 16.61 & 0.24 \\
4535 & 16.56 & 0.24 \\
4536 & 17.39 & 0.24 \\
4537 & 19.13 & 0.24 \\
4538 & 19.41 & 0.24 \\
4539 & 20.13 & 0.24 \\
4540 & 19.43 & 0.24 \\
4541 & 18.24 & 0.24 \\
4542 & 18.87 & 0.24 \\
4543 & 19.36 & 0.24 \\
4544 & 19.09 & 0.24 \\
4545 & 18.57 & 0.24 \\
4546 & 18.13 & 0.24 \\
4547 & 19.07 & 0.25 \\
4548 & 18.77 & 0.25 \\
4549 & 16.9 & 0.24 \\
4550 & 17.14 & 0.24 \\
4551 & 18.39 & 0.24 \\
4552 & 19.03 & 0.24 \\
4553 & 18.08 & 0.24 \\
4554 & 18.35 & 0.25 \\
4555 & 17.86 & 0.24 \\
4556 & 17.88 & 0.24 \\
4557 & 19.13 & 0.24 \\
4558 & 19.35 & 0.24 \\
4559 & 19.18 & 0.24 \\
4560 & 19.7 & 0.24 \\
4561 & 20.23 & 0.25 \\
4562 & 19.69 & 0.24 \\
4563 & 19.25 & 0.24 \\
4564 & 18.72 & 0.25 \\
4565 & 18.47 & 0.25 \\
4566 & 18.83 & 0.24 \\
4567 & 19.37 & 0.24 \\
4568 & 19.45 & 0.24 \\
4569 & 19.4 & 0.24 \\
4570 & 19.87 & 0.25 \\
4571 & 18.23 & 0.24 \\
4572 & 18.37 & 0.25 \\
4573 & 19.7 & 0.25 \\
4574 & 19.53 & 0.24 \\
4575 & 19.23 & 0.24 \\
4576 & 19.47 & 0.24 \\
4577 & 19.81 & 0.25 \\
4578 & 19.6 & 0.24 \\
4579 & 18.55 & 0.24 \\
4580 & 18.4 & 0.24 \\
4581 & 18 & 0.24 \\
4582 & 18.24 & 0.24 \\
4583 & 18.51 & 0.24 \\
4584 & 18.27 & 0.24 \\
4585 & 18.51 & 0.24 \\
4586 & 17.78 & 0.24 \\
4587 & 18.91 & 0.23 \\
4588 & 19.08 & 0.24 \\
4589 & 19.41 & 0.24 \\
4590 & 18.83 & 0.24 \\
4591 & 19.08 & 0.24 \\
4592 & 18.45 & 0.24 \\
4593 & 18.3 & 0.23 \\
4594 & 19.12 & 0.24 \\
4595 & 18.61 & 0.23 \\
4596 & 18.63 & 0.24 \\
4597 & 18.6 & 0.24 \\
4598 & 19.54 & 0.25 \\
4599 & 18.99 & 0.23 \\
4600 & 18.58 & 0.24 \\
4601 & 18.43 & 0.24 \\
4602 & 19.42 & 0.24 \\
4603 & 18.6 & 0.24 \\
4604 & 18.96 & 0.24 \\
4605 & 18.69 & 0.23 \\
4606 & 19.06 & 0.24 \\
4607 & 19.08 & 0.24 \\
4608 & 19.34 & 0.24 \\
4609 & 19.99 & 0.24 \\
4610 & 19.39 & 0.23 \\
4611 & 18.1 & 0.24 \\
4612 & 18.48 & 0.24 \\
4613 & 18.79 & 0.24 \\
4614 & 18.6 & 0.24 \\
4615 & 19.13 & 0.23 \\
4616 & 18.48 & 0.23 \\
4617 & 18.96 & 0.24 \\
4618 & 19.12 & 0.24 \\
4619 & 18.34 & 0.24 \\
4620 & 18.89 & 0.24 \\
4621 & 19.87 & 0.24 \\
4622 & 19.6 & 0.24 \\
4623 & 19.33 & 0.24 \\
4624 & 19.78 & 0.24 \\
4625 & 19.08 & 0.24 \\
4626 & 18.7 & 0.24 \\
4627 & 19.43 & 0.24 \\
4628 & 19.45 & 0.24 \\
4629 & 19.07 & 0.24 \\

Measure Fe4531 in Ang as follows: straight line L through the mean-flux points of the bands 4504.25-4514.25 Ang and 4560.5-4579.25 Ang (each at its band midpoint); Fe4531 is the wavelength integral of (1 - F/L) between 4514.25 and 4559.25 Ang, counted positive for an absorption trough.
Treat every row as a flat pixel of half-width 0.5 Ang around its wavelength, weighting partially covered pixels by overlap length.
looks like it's 2.2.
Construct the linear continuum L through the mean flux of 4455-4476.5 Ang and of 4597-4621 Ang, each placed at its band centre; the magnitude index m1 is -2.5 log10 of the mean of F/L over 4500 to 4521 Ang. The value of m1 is -0.06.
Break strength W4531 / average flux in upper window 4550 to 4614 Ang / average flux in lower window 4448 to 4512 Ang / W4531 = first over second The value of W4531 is 1.0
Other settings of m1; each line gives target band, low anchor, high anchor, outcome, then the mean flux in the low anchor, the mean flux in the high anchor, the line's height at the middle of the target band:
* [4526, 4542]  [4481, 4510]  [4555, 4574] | 0.06 mag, 19.1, 19.1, 19.1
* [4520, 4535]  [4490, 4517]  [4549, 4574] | 0.06 mag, 19.3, 18.9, 19.1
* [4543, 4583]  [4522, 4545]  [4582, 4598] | -0.02 mag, 18.3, 18.7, 18.5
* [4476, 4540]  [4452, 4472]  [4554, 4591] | -0.03 mag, 17.8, 19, 18.3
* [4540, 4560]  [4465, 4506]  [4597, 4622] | 0.02 mag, 18.9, 19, 18.9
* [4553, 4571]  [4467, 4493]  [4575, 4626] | -0.01 mag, 18.8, 18.9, 18.9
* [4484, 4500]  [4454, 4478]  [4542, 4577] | -0.04 mag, 18.2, 18.9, 18.4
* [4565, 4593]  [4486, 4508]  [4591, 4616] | 0.00 mag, 19.2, 18.9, 18.9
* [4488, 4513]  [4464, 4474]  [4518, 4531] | -0.05 mag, 18.4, 18.4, 18.4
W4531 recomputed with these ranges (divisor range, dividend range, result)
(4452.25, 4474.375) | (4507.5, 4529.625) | 1.05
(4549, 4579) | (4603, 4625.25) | 1.00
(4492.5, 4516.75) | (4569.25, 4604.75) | 0.98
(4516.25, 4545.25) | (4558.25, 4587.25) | 1.03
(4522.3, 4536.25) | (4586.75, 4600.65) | 1.06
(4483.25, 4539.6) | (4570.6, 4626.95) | 1.00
